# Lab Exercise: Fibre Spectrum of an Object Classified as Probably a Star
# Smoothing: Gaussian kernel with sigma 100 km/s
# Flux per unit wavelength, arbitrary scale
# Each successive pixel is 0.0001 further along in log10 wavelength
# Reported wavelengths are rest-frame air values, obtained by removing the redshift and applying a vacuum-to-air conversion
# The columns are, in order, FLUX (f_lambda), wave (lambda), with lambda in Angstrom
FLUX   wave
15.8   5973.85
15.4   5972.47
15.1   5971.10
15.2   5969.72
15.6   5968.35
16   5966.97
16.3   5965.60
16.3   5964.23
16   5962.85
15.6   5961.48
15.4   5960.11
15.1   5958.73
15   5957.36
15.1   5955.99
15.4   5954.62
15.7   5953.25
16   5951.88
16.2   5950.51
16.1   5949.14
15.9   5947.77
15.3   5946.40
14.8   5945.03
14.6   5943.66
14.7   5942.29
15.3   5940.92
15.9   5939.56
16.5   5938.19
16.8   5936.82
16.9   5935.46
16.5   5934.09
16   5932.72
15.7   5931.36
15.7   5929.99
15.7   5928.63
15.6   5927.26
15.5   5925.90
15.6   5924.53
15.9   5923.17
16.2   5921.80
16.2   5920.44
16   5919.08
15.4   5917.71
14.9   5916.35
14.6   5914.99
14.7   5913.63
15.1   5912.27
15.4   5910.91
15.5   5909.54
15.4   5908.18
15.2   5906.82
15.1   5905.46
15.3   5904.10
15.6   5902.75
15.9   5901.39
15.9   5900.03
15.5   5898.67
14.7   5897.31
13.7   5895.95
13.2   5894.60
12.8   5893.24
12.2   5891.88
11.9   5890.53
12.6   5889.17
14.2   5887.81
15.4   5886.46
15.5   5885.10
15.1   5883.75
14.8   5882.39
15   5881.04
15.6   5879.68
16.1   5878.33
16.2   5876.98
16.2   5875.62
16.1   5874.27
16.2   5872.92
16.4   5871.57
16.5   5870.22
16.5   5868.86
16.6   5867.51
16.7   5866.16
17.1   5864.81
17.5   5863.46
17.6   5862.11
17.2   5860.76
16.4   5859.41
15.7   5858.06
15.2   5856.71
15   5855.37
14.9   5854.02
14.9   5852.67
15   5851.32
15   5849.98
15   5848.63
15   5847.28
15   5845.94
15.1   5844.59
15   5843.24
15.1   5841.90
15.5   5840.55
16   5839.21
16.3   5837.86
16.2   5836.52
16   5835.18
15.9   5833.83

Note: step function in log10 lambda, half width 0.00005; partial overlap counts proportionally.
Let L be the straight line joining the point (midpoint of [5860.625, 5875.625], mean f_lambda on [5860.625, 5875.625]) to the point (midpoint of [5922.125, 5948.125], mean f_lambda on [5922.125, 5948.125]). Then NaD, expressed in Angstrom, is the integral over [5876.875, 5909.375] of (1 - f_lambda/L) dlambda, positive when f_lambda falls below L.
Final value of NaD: 3.3 Angstrom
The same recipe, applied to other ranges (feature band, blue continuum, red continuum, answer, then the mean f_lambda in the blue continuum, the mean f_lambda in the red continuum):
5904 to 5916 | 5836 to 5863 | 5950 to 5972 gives 0.4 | 15.6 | 15.6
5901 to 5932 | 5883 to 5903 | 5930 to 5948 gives -1.0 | 14.2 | 15.8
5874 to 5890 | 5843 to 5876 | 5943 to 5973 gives 0.7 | 15.9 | 15.6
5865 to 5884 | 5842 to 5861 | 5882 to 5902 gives -1.8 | 15.3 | 14.2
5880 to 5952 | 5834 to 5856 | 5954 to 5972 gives 1.2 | 15.3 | 15.5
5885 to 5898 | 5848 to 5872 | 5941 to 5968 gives 1.9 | 16.1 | 15.5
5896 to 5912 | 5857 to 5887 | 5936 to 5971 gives 0.6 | 16.2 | 15.6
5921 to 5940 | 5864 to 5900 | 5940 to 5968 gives -0.8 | 15.1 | 15.5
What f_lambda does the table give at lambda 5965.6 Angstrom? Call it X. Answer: 16.3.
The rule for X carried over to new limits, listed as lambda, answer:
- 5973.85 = 15.8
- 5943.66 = 14.6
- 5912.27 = 15.1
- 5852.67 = 14.9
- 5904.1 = 15.3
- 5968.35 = 15.6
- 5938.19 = 16.5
